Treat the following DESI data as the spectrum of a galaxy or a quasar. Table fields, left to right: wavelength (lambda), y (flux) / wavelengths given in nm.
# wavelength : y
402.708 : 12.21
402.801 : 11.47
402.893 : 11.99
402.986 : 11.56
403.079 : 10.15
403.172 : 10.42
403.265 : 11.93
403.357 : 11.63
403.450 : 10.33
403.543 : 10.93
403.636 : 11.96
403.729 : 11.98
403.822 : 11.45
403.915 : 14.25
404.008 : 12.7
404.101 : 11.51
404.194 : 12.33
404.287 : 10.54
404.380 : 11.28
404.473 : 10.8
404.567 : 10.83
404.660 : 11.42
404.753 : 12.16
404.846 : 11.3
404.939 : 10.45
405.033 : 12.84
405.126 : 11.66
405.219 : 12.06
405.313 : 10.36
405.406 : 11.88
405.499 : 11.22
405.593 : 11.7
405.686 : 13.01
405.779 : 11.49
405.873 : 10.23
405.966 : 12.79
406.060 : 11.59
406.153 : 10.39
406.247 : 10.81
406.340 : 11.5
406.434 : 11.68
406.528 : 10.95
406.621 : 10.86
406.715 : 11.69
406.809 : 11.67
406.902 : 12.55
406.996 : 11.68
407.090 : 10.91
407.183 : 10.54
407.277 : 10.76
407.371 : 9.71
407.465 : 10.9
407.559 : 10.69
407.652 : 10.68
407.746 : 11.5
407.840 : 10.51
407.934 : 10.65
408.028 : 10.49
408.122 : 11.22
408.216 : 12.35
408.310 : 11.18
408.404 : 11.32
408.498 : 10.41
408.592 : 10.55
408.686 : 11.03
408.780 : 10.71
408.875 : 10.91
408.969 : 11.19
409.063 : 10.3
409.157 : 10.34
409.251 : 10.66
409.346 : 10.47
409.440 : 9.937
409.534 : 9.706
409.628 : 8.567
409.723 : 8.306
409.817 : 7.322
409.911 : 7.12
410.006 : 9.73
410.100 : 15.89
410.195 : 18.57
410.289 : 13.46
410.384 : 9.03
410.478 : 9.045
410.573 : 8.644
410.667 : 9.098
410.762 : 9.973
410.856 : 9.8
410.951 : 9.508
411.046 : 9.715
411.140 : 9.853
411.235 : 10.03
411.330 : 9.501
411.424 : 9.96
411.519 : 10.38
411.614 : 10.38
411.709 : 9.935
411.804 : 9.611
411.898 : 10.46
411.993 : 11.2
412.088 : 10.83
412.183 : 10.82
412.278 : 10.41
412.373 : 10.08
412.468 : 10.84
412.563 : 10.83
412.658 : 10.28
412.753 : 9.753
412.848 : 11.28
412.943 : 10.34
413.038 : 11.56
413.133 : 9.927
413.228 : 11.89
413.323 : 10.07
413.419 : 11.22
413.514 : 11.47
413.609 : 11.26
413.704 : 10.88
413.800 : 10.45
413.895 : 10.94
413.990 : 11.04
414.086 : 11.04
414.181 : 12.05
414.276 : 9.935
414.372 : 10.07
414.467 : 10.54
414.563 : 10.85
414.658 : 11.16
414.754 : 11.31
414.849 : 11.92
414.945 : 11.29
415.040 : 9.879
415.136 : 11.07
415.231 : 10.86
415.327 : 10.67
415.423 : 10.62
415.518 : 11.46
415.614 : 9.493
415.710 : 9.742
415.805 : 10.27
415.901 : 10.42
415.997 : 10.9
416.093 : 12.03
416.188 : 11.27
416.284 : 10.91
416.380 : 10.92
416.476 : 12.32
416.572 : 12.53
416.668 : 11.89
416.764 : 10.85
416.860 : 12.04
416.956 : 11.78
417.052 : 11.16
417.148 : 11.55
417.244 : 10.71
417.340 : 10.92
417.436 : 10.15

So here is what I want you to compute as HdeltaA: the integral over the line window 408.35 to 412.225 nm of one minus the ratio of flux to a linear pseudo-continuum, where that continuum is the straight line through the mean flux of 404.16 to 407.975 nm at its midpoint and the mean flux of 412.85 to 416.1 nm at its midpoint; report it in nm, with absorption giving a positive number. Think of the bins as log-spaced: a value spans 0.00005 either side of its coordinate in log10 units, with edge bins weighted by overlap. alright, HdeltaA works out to 0.25 nm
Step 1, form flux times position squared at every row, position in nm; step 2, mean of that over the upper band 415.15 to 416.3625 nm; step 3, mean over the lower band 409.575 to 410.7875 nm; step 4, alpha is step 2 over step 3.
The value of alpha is 1.1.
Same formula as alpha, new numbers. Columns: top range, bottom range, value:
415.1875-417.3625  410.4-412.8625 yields 1.13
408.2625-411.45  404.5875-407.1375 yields 0.92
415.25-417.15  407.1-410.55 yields 1.08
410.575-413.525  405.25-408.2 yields 0.95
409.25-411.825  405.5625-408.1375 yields 0.92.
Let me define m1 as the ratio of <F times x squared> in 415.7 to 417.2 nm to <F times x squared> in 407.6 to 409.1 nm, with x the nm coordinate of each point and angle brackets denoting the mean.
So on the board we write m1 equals 1.08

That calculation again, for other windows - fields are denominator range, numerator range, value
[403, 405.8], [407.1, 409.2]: 0.95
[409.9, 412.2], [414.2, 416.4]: 1.04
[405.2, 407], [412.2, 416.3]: 0.98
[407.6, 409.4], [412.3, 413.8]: 1.01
